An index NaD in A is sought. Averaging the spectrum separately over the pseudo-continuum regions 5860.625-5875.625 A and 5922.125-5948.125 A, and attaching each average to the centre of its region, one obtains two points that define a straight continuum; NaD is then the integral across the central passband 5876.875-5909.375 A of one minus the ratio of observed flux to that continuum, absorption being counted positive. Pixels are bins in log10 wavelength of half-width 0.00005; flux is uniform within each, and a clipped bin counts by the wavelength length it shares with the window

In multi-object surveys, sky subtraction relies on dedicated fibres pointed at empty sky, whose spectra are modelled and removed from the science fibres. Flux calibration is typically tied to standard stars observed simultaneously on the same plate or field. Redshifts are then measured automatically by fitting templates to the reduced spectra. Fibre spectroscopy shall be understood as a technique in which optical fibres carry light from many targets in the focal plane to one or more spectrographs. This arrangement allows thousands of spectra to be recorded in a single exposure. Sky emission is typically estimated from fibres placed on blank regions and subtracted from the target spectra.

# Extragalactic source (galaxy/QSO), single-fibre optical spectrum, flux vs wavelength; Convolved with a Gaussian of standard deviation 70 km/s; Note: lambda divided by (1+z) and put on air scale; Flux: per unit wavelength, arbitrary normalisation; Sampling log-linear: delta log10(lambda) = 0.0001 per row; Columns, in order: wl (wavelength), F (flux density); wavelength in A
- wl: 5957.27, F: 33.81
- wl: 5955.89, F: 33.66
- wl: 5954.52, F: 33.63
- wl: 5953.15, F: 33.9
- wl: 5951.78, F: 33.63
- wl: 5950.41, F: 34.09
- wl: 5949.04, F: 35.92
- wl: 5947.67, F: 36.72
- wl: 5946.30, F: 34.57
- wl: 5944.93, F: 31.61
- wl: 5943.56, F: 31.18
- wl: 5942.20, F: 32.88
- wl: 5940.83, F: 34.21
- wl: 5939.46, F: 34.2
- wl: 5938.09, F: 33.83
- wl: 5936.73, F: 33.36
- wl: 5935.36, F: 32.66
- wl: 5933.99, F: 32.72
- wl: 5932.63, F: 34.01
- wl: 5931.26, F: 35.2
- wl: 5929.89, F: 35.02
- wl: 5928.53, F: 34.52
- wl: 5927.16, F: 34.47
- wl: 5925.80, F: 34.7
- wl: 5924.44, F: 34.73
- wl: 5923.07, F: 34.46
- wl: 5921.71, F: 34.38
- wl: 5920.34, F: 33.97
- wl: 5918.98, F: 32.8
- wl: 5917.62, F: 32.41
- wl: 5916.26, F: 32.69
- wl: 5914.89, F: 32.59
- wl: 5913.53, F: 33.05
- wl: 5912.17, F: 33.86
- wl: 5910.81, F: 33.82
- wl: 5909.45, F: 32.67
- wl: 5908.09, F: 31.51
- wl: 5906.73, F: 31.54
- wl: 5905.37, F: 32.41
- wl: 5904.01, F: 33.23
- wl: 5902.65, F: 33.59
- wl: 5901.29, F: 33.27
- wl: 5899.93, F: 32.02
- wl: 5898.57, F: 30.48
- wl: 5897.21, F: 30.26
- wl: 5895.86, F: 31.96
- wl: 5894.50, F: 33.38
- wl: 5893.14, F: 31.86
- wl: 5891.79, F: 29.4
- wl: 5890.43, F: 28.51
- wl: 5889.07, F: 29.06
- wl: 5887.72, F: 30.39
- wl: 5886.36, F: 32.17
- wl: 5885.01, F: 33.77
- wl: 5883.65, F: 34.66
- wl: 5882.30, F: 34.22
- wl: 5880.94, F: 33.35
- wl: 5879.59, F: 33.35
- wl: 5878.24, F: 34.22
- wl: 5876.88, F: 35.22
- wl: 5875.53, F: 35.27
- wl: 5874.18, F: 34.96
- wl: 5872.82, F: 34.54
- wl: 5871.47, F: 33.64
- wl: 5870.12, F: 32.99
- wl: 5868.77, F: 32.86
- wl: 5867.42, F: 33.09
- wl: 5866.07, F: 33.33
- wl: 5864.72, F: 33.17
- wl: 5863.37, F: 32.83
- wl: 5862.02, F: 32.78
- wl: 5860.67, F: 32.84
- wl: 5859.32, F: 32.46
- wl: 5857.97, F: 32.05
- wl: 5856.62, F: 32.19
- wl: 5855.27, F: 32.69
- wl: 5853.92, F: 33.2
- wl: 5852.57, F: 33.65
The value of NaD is 1.4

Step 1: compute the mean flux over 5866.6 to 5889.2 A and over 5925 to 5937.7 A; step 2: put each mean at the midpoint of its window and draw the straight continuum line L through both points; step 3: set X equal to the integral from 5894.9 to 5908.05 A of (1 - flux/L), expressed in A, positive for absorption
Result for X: 0.7 A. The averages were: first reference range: 33.5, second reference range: 34.1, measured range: 32.1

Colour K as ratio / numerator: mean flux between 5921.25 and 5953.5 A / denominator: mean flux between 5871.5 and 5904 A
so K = 1.04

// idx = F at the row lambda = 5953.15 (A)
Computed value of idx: 33.9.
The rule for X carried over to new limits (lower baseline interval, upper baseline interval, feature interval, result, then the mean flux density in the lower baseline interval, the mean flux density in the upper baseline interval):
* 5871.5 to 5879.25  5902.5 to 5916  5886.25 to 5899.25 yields 1.16 A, 34.7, 32.8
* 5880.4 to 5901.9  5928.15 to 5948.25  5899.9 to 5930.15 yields -0.55 A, 31.8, 33.8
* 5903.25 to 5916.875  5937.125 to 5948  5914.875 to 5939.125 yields -0.50 A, 32.7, 33.6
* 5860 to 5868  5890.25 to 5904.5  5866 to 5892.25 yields -0.43 A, 33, 31.7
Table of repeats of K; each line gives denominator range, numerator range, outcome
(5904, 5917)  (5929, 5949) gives 1.03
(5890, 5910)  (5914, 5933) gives 1.07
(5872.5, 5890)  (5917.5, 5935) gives 1.02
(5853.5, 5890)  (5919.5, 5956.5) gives 1.03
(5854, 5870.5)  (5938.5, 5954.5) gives 1.03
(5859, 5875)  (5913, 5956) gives 1.01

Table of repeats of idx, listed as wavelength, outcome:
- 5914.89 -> 32.59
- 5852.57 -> 33.65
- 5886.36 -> 32.17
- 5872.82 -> 34.54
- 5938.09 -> 33.83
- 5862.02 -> 32.78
